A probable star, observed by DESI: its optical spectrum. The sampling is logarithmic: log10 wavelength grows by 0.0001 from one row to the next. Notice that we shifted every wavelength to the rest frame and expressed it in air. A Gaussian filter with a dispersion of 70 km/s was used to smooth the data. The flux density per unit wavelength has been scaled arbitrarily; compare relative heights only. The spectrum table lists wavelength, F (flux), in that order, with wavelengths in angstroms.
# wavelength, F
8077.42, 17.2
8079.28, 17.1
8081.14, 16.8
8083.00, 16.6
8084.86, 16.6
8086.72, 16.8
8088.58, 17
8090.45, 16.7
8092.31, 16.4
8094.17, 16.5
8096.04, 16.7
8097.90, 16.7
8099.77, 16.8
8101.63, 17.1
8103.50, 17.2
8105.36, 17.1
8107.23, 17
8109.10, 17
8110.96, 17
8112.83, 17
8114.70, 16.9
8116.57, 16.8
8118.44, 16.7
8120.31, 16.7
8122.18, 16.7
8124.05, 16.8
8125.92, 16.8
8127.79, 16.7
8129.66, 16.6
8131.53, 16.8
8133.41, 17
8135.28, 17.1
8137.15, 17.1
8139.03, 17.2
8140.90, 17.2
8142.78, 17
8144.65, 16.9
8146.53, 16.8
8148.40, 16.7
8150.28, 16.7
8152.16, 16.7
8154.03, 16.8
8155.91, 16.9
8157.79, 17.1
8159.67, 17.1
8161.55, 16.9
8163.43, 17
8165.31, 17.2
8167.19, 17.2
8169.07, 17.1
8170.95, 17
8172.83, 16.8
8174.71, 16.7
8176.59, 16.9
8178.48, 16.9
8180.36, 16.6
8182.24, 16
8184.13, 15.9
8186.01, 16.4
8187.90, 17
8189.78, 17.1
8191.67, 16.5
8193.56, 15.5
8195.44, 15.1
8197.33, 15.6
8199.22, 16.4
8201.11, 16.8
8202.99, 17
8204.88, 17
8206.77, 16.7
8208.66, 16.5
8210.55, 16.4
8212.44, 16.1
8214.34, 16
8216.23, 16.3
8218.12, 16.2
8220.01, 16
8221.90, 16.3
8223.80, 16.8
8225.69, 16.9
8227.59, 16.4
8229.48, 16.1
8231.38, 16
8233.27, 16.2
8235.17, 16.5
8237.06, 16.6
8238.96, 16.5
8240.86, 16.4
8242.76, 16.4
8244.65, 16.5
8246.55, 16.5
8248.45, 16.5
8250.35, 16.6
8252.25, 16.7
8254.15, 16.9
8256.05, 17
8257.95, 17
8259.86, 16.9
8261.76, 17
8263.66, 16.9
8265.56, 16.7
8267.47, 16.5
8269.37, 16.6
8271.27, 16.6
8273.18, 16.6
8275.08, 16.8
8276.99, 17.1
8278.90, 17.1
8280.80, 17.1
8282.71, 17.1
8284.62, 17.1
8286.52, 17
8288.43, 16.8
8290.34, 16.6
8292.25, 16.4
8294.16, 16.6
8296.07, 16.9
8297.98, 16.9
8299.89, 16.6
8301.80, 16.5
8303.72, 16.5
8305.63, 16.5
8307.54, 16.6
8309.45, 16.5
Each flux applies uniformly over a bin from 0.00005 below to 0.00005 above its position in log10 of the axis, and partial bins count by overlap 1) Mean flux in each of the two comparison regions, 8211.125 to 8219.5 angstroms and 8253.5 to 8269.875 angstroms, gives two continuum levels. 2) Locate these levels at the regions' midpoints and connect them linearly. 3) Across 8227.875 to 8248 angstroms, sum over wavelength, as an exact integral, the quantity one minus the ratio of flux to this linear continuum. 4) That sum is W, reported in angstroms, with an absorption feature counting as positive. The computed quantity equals 0.1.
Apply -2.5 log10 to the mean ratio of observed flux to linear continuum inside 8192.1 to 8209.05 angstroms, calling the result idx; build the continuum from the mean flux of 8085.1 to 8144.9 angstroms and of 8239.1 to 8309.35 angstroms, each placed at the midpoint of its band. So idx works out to 0.03 mag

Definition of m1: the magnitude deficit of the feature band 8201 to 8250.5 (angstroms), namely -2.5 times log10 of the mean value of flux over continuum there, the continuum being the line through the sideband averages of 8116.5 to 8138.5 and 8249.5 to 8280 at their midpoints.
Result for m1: 0.024 mag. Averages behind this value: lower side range 16.8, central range 16.4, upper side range 16.8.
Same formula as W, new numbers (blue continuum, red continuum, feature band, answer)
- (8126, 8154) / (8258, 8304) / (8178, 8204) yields 0.8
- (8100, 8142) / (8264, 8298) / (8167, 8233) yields 1.6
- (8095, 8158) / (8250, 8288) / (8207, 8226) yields 0.6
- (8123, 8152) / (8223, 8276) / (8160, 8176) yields -0.2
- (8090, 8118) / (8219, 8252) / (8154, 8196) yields -0.2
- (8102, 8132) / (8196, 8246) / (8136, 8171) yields -0.6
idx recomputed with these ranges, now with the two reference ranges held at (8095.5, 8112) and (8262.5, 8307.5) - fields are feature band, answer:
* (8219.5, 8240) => 0.03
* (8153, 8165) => 0.00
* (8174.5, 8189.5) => 0.02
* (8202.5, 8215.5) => 0.02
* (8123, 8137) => 0.01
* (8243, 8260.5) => 0.01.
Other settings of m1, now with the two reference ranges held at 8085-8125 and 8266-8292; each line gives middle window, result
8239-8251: 0.02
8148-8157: 0.00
